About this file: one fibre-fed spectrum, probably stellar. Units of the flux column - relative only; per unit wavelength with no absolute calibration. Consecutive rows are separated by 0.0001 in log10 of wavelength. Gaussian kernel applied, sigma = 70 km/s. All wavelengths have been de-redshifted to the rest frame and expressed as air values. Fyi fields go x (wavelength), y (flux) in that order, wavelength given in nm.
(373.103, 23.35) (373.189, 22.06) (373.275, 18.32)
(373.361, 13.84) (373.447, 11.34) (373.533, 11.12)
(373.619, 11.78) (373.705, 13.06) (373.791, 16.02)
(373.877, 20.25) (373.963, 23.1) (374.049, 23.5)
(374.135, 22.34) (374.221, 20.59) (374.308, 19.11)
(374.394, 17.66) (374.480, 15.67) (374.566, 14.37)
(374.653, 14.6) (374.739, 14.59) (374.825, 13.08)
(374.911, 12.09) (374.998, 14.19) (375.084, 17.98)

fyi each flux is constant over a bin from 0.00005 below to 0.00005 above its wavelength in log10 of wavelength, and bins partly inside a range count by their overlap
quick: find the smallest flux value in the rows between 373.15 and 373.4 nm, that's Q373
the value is 13.84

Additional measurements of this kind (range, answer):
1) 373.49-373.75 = 11.12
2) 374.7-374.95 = 12.09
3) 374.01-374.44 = 17.66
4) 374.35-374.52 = 15.67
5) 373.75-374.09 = 16.02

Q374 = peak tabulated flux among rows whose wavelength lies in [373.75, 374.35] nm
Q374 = 23.5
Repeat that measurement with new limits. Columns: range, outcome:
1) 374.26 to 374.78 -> 19.11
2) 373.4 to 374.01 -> 23.1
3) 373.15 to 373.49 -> 22.06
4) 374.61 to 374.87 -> 14.6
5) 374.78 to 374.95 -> 13.08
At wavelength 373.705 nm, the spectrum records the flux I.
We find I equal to 13.06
